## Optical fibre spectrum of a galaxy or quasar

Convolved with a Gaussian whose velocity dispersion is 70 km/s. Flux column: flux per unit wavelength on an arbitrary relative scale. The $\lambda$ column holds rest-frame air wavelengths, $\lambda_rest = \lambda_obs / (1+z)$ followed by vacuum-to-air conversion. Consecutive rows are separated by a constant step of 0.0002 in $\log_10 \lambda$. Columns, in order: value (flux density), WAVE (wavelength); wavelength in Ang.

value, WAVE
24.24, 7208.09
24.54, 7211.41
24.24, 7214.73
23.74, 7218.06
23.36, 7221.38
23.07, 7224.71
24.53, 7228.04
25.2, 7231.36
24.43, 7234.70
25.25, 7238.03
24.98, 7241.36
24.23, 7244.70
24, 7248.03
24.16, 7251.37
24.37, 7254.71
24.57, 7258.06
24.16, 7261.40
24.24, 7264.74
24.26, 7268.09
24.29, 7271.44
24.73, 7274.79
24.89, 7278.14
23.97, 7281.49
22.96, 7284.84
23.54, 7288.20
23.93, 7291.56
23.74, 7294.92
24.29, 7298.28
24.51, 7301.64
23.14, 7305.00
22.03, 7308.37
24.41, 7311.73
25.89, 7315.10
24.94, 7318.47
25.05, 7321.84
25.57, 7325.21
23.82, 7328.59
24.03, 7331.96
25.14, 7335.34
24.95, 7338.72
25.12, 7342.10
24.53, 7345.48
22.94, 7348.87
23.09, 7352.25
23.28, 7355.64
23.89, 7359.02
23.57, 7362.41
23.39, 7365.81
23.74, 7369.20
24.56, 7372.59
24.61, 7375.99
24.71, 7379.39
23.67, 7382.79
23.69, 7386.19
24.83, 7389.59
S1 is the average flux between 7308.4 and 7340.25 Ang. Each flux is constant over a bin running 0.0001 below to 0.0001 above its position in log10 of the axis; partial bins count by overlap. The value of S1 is 24.7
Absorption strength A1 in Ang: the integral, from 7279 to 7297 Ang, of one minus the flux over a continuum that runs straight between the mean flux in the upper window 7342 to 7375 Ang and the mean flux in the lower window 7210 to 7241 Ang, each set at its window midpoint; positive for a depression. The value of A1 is 0.3 Ang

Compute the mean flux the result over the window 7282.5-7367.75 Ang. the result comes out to 24.1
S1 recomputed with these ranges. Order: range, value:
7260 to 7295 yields 24.1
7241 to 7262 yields 24.3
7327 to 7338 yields 24.4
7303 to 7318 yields 24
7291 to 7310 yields 23.6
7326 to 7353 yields 24.3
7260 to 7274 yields 24.3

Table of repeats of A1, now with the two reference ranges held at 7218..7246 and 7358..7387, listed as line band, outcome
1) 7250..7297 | 0.2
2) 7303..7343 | -0.6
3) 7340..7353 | 0.0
